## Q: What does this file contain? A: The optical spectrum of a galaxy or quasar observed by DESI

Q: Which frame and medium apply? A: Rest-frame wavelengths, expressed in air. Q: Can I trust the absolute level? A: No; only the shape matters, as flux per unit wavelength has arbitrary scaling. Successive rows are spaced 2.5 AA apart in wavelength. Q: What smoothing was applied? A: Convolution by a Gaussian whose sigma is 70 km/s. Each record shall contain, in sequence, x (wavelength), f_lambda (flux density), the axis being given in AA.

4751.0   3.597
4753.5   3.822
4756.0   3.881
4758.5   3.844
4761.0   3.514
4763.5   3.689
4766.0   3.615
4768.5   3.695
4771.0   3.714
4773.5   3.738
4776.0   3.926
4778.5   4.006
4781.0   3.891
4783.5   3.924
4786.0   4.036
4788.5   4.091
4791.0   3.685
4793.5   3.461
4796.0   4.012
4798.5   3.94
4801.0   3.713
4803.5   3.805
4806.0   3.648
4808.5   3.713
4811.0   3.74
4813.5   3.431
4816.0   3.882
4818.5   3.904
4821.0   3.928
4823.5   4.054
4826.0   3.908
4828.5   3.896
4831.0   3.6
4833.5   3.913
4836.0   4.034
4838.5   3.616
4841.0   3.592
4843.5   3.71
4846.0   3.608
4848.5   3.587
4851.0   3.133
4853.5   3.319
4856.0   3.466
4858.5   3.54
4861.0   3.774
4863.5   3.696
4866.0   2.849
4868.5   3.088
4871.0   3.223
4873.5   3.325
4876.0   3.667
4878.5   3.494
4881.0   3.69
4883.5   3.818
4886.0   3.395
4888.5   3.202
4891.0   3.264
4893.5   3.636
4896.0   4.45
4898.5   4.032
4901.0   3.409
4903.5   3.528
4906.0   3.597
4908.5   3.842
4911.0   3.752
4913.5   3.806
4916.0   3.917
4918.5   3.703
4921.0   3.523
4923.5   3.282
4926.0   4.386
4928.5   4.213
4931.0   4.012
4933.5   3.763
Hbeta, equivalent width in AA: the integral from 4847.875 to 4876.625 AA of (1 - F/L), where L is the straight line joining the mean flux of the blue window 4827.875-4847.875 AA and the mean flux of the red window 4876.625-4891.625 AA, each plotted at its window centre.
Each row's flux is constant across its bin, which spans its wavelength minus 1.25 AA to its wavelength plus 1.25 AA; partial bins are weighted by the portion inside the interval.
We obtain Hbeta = 1.8 AA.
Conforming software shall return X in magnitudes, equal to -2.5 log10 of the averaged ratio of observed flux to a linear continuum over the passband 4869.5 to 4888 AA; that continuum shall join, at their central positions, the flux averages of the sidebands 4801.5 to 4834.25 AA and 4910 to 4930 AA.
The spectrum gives 0.094 mag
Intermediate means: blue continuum 3.8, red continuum 3.83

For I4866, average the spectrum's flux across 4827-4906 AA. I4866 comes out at 3.57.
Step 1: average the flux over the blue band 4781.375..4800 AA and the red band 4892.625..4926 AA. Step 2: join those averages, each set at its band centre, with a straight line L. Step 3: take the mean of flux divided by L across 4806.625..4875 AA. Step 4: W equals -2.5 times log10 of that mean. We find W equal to 0.06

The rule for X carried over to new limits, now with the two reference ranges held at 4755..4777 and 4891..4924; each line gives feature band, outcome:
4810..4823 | -0.02 mag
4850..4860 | 0.11 mag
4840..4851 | 0.05 mag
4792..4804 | -0.02 mag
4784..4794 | -0.04 mag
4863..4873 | 0.17 mag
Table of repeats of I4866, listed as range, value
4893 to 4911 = 3.79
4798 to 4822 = 3.76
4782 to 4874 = 3.67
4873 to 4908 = 3.62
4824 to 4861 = 3.65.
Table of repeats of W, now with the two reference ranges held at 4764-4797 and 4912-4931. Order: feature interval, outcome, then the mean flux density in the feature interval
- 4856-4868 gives 0.12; 3.44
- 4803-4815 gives 0.05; 3.66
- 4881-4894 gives 0.11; 3.47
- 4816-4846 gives 0.00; 3.83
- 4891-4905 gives 0.02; 3.76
